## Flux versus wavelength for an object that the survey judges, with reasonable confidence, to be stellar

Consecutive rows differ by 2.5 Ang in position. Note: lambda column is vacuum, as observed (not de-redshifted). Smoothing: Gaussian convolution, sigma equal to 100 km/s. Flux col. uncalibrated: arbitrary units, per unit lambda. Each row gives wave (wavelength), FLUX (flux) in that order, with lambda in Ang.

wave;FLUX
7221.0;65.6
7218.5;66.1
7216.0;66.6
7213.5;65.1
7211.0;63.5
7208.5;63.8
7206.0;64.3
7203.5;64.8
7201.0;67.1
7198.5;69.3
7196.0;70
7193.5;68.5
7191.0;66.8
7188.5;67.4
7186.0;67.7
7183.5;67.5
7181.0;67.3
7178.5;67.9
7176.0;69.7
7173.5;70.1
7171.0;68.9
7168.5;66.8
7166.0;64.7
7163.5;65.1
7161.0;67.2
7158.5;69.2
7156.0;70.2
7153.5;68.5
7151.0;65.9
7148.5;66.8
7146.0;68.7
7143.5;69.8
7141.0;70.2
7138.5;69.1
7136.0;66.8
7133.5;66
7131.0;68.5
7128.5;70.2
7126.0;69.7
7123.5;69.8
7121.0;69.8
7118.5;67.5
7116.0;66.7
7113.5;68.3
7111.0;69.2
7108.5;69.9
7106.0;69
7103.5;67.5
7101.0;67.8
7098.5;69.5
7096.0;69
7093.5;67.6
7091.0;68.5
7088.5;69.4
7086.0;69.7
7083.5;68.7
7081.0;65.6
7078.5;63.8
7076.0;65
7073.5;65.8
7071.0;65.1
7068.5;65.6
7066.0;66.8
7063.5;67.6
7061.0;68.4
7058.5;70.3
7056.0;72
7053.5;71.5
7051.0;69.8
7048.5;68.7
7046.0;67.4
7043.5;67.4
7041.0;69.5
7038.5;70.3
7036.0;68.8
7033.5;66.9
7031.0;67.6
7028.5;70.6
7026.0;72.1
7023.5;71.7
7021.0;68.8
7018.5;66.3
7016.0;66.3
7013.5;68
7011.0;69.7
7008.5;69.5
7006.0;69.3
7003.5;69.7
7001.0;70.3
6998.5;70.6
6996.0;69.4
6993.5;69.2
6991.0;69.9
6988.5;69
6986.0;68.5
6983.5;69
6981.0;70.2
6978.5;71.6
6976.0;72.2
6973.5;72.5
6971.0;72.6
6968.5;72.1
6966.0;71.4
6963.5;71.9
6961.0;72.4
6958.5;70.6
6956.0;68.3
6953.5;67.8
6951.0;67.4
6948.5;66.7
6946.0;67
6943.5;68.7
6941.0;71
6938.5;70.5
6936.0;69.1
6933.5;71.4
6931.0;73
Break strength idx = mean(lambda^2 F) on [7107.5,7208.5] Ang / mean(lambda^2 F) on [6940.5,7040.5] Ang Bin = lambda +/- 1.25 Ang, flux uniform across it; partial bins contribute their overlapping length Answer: 1.02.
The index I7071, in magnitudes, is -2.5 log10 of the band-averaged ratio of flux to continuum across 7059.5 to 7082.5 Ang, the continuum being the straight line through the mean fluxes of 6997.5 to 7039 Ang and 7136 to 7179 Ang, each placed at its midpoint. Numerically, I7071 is 0.04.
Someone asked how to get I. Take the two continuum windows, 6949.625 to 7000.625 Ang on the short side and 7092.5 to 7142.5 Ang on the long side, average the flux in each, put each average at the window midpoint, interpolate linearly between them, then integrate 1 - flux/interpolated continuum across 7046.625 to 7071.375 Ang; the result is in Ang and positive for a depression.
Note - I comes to 0.2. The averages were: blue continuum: 70.3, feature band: 68.7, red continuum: 68.6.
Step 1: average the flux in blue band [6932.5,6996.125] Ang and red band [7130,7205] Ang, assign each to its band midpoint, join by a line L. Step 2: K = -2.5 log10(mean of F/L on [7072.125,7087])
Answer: 0.039 mag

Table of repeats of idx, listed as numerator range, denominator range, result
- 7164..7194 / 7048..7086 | 1.03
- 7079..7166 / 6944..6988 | 1.02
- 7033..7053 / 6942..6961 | 1.03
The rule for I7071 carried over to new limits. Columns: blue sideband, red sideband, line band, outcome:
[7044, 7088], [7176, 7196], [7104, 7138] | -0.01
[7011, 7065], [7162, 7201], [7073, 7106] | 0.02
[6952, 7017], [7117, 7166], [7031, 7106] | 0.02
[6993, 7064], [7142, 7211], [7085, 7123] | 0.00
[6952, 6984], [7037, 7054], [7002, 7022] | 0.02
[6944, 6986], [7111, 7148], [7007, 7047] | 0.01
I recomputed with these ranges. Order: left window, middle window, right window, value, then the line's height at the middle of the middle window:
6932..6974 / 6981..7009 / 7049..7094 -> -0.1 Ang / 69.3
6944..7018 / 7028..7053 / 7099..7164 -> 0.2 Ang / 69.2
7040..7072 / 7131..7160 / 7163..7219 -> -0.4 Ang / 67.5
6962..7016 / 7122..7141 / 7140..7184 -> -0.1 Ang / 68.4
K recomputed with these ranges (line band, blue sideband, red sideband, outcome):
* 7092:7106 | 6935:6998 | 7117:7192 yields 0.01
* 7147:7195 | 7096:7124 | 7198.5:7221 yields -0.02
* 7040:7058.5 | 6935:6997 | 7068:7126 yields -0.01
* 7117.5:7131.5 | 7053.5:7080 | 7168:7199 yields -0.02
